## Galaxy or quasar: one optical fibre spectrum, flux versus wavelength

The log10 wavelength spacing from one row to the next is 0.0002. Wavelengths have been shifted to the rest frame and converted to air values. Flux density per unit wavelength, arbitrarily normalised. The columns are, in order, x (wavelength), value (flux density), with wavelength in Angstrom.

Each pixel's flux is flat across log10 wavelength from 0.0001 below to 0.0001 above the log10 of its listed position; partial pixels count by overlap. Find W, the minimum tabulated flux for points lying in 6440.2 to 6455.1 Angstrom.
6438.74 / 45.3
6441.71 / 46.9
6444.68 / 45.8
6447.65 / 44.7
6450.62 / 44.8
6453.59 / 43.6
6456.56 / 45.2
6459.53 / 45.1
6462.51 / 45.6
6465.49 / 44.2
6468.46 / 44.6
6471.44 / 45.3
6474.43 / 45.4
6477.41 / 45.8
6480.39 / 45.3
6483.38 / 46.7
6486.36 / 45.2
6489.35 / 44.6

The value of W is 43.6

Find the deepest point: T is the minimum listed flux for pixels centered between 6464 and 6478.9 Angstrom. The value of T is 44.2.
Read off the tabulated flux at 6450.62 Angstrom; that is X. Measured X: 44.8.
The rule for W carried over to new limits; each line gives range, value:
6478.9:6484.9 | 45.3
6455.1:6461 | 45.1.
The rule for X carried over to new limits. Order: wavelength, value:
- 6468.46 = 44.6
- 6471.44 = 45.3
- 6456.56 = 45.2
